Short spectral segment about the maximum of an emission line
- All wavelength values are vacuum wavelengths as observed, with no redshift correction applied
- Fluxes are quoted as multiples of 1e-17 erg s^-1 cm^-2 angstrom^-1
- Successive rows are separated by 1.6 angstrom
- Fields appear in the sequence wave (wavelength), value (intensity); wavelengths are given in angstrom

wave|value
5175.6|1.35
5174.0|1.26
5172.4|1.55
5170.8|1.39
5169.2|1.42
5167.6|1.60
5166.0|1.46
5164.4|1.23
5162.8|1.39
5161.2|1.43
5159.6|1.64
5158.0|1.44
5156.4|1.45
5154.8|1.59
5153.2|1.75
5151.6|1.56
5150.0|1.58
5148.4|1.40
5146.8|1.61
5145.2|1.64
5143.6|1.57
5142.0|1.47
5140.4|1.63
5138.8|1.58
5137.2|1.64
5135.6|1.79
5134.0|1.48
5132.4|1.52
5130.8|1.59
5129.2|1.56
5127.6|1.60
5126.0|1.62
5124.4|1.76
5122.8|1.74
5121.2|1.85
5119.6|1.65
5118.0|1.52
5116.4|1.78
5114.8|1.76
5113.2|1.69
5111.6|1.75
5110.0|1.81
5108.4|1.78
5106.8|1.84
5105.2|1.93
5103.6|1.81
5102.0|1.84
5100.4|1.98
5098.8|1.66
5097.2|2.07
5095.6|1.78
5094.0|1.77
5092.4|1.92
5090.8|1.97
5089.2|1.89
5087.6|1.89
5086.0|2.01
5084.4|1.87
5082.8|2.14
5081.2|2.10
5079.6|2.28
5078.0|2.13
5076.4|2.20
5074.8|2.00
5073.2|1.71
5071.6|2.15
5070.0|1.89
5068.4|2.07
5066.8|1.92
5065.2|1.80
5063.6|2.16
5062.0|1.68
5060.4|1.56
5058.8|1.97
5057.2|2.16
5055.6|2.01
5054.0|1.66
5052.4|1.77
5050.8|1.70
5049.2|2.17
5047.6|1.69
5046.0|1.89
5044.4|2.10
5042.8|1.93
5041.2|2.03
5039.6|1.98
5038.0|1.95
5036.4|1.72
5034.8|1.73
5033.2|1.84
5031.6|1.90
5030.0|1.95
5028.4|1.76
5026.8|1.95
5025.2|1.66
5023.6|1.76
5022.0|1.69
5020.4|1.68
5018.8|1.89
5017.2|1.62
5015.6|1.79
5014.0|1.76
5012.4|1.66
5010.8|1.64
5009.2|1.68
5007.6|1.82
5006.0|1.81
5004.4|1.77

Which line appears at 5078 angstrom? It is C III]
